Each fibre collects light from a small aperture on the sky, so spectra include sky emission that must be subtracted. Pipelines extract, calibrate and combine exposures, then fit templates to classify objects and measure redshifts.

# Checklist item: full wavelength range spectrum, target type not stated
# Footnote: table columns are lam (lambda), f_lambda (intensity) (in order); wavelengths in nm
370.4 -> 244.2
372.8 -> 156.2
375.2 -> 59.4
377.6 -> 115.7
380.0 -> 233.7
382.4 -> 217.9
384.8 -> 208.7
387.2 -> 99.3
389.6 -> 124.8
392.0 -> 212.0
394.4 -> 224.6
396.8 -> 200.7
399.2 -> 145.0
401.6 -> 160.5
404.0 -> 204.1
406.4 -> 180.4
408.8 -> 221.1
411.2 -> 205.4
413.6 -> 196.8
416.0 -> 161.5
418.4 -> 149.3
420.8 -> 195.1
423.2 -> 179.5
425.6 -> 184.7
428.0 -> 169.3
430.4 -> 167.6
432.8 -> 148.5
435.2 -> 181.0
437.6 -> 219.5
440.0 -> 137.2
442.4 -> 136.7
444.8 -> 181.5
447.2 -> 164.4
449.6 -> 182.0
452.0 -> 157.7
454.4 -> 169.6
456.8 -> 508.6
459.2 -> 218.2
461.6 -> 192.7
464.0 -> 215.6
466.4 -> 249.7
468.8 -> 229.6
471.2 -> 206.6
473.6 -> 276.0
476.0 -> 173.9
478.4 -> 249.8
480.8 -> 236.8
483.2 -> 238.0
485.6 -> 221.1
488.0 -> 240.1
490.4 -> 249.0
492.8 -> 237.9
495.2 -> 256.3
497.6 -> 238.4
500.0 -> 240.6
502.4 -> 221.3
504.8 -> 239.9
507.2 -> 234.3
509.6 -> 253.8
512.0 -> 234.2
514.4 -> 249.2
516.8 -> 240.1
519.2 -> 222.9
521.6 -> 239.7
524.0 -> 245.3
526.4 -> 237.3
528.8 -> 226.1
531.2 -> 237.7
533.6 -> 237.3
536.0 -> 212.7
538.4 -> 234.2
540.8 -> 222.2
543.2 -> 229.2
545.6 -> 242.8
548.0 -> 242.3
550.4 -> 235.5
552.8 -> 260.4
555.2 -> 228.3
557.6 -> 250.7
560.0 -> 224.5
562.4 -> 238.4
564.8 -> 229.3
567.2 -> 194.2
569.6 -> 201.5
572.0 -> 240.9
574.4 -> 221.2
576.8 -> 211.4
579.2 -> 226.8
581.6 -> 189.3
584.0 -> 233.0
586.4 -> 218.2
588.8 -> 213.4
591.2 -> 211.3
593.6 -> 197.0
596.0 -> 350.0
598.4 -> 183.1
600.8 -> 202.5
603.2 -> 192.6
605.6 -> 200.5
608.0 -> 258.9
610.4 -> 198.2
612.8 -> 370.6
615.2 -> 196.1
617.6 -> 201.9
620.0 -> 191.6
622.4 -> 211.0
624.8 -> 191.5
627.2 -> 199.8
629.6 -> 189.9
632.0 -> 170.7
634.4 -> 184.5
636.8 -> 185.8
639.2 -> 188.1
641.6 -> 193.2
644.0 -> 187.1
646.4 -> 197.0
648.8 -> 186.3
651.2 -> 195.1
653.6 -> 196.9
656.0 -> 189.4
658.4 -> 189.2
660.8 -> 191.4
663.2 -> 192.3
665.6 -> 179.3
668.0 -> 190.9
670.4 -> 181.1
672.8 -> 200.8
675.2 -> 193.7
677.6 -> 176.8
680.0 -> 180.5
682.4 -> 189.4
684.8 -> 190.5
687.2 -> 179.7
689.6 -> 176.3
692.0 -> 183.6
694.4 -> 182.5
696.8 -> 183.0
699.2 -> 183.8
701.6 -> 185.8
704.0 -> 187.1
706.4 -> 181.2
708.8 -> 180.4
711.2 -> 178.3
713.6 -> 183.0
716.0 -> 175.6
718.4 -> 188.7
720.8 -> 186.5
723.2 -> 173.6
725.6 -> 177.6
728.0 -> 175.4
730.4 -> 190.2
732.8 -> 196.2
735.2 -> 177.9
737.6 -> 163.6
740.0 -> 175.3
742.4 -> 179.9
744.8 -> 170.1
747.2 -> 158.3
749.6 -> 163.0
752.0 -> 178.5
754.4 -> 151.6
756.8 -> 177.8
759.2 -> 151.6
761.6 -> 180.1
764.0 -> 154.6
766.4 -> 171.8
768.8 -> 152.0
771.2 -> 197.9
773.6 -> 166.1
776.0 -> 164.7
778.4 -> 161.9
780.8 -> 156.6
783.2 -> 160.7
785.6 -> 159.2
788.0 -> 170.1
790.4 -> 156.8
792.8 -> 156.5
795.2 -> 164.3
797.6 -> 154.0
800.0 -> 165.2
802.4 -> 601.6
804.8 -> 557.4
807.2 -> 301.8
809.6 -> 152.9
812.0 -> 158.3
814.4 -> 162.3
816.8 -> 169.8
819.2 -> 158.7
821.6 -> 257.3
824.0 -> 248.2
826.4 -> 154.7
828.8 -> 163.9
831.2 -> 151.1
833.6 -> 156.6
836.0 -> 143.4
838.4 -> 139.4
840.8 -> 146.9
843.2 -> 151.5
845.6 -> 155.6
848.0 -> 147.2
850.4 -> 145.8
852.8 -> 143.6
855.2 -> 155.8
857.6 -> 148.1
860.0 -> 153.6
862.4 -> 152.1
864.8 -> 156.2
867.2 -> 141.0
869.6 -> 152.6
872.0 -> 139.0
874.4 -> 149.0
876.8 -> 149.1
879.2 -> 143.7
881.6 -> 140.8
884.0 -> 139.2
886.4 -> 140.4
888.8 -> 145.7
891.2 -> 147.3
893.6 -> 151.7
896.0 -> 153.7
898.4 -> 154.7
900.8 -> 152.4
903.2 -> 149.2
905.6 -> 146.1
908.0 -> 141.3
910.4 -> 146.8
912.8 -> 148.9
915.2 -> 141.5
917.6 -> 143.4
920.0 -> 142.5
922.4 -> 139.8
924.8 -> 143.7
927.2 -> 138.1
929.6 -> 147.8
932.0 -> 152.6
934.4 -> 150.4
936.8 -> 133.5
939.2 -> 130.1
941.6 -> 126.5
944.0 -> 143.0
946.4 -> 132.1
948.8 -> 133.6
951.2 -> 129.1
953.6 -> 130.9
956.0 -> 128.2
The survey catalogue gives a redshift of 0.224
